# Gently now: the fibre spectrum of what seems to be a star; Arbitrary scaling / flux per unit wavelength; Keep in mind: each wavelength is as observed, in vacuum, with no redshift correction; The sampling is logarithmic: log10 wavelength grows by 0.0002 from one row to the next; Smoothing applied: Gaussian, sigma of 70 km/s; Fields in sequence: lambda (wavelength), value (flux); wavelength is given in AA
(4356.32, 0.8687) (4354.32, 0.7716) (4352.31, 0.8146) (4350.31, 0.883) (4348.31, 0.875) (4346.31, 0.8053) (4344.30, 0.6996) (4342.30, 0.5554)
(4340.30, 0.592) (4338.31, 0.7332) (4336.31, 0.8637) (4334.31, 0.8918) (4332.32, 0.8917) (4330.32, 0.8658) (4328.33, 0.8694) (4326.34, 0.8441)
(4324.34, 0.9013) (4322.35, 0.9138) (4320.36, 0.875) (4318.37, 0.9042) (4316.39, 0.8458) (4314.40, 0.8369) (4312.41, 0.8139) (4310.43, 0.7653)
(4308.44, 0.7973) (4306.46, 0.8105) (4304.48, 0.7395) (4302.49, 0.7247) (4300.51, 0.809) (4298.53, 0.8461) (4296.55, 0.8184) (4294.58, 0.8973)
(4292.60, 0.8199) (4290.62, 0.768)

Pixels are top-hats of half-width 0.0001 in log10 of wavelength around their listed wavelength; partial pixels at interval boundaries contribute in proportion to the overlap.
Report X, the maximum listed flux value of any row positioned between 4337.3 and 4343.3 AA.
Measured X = 0.7332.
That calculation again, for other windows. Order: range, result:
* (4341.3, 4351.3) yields 0.883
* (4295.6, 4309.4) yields 0.8461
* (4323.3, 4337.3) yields 0.9013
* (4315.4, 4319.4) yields 0.9042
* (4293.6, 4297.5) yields 0.8973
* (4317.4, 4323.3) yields 0.9138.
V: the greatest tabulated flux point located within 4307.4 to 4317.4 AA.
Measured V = 0.8458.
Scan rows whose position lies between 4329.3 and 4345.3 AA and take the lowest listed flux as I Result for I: 0.5554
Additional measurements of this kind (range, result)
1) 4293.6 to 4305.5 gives 0.7247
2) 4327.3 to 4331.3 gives 0.8658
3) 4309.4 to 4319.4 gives 0.7653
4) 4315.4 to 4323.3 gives 0.8458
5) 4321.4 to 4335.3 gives 0.8441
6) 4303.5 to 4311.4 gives 0.7395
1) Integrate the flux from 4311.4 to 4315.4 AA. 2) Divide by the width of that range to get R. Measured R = 0.825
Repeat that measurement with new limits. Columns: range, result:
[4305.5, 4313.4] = 0.797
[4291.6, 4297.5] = 0.846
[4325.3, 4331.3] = 0.86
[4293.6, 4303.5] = 0.819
